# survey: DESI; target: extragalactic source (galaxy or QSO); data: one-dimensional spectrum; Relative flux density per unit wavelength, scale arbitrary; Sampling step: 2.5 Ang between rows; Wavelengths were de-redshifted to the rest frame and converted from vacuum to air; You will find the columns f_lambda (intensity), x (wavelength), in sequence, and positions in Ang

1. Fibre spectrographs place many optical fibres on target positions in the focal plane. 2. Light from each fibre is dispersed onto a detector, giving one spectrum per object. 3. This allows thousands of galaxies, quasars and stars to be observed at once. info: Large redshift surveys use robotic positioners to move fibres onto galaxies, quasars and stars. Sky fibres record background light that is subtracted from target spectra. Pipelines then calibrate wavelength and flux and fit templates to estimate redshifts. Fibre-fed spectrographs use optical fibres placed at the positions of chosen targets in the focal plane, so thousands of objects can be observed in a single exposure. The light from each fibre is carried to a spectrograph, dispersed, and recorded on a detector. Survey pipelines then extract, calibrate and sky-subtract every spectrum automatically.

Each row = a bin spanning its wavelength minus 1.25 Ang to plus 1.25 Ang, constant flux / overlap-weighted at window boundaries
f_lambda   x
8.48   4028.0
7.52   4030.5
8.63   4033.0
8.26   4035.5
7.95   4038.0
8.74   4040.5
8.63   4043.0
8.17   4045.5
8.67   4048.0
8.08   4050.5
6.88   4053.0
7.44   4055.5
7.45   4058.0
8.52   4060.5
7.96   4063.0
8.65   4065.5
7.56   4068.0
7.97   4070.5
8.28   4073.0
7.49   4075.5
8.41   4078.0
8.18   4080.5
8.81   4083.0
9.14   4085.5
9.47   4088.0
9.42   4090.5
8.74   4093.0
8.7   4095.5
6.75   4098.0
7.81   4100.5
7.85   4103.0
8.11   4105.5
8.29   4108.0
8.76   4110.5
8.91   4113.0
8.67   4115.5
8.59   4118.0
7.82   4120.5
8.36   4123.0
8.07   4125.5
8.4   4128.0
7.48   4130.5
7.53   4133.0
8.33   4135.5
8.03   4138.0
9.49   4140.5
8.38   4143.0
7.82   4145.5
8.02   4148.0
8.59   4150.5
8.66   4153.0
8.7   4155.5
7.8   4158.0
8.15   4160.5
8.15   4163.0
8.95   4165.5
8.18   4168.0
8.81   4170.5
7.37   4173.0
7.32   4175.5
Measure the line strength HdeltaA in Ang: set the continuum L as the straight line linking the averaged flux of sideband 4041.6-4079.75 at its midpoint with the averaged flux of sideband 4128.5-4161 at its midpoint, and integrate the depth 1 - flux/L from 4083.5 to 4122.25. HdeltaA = -1.66 Ang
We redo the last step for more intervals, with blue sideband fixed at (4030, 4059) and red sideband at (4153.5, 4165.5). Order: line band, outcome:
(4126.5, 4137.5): 0.4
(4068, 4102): -0.9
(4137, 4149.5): -0.1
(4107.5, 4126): -0.5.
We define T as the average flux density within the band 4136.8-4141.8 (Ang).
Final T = 8.76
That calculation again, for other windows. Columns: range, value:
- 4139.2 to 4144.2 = 8.93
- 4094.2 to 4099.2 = 7.74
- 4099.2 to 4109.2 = 8.01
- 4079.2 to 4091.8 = 9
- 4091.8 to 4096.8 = 8.7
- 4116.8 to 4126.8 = 8.21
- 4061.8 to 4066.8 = 8.3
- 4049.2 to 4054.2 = 7.5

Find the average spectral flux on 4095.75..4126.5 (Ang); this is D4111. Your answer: 8.18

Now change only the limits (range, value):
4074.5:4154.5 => 8.35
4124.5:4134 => 7.87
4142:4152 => 8.21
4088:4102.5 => 8.36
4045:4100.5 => 8.21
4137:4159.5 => 8.39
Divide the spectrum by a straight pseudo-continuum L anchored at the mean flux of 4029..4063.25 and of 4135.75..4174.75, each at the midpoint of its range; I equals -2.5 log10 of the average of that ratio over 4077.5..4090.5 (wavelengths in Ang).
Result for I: -0.09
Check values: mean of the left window 8.07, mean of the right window 8.33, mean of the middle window 8.88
